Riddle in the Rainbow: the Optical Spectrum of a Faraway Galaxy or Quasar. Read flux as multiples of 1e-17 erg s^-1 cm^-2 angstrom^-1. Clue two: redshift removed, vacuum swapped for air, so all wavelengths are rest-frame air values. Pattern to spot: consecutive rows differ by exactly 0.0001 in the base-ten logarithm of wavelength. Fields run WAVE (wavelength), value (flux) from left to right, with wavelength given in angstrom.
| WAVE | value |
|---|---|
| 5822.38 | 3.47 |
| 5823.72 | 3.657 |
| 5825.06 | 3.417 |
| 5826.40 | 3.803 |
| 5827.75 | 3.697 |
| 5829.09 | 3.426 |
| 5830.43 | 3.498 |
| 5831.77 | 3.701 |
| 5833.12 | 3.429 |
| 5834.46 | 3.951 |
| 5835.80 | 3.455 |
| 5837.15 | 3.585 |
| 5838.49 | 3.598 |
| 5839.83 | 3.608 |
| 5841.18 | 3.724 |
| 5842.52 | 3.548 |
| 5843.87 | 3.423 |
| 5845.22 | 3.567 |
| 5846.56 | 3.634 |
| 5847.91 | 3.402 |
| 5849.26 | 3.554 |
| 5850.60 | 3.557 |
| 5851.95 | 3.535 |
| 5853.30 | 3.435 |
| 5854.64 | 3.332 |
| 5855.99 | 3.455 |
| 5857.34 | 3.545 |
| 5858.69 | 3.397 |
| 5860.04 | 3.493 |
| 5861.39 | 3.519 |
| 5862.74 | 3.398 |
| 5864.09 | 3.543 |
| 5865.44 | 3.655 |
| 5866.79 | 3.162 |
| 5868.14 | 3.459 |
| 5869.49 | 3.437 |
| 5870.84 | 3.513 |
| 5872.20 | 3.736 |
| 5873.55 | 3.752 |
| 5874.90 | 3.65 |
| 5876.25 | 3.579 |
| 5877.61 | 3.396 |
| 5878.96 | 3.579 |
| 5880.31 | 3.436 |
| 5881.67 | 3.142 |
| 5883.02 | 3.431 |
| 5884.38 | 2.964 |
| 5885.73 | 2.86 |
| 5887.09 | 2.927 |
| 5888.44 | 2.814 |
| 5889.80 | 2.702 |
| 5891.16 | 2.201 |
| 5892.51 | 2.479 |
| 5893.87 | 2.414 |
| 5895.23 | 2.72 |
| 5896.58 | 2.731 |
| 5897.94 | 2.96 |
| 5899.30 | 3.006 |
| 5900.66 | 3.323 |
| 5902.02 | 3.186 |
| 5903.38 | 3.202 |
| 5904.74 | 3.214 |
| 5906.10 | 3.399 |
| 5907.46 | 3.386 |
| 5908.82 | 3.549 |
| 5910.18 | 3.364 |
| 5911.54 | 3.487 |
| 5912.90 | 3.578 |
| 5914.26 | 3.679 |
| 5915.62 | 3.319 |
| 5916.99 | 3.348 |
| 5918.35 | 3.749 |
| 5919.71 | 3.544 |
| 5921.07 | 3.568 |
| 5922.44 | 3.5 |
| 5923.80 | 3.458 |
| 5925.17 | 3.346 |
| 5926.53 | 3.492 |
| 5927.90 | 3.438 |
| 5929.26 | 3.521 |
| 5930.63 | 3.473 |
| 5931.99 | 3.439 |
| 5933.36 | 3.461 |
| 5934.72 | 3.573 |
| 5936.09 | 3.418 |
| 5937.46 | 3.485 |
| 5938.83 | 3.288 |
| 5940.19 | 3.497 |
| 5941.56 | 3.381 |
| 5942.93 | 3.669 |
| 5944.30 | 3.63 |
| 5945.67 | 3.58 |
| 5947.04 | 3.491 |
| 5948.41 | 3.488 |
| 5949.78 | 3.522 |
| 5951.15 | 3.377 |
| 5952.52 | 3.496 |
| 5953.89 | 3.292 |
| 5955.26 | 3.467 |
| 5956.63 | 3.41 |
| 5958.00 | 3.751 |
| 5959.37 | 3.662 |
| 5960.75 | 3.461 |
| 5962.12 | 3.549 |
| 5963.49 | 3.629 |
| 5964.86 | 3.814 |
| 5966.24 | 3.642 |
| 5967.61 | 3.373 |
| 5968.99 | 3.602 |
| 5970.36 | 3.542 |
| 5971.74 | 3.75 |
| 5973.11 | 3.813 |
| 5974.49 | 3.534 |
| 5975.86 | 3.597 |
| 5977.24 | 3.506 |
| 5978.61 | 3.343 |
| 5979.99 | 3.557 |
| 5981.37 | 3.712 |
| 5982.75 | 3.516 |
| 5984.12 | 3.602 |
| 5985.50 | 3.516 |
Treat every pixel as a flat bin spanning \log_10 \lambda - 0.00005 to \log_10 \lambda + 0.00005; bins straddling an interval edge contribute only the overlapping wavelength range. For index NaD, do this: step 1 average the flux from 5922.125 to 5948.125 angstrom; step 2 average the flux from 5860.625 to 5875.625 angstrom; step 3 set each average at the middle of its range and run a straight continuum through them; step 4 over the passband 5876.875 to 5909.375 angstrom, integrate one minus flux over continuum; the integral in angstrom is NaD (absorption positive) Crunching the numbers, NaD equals 4.35 angstrom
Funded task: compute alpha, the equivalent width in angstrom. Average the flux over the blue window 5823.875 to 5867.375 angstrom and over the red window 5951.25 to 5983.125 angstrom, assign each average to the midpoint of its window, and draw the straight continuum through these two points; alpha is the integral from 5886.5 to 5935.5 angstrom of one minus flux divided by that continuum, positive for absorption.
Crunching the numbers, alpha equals 4.30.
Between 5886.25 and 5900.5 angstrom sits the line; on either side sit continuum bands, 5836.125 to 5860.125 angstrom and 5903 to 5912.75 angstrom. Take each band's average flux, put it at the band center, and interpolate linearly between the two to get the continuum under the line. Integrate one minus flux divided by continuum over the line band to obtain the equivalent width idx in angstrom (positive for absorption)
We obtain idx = 2.92 angstrom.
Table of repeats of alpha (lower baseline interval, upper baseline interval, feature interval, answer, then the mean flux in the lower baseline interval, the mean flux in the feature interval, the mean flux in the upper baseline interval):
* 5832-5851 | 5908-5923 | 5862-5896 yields 3.4 angstrom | 3.58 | 3.2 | 3.52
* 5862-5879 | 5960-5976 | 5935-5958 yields 0.7 angstrom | 3.53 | 3.48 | 3.61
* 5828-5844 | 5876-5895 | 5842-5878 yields -2.4 angstrom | 3.59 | 3.51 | 2.97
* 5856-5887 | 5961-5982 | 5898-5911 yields 0.8 angstrom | 3.43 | 3.28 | 3.59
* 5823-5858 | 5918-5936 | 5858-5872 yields 0.3 angstrom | 3.56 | 3.47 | 3.5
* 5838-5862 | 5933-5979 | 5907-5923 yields 0.1 angstrom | 3.52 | 3.51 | 3.53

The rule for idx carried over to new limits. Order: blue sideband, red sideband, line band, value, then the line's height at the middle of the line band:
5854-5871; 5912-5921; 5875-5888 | 0.81 angstrom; 3.48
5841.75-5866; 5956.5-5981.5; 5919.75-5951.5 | 0.72 angstrom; 3.57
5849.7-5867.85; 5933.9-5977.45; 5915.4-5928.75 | 0.12 angstrom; 3.51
